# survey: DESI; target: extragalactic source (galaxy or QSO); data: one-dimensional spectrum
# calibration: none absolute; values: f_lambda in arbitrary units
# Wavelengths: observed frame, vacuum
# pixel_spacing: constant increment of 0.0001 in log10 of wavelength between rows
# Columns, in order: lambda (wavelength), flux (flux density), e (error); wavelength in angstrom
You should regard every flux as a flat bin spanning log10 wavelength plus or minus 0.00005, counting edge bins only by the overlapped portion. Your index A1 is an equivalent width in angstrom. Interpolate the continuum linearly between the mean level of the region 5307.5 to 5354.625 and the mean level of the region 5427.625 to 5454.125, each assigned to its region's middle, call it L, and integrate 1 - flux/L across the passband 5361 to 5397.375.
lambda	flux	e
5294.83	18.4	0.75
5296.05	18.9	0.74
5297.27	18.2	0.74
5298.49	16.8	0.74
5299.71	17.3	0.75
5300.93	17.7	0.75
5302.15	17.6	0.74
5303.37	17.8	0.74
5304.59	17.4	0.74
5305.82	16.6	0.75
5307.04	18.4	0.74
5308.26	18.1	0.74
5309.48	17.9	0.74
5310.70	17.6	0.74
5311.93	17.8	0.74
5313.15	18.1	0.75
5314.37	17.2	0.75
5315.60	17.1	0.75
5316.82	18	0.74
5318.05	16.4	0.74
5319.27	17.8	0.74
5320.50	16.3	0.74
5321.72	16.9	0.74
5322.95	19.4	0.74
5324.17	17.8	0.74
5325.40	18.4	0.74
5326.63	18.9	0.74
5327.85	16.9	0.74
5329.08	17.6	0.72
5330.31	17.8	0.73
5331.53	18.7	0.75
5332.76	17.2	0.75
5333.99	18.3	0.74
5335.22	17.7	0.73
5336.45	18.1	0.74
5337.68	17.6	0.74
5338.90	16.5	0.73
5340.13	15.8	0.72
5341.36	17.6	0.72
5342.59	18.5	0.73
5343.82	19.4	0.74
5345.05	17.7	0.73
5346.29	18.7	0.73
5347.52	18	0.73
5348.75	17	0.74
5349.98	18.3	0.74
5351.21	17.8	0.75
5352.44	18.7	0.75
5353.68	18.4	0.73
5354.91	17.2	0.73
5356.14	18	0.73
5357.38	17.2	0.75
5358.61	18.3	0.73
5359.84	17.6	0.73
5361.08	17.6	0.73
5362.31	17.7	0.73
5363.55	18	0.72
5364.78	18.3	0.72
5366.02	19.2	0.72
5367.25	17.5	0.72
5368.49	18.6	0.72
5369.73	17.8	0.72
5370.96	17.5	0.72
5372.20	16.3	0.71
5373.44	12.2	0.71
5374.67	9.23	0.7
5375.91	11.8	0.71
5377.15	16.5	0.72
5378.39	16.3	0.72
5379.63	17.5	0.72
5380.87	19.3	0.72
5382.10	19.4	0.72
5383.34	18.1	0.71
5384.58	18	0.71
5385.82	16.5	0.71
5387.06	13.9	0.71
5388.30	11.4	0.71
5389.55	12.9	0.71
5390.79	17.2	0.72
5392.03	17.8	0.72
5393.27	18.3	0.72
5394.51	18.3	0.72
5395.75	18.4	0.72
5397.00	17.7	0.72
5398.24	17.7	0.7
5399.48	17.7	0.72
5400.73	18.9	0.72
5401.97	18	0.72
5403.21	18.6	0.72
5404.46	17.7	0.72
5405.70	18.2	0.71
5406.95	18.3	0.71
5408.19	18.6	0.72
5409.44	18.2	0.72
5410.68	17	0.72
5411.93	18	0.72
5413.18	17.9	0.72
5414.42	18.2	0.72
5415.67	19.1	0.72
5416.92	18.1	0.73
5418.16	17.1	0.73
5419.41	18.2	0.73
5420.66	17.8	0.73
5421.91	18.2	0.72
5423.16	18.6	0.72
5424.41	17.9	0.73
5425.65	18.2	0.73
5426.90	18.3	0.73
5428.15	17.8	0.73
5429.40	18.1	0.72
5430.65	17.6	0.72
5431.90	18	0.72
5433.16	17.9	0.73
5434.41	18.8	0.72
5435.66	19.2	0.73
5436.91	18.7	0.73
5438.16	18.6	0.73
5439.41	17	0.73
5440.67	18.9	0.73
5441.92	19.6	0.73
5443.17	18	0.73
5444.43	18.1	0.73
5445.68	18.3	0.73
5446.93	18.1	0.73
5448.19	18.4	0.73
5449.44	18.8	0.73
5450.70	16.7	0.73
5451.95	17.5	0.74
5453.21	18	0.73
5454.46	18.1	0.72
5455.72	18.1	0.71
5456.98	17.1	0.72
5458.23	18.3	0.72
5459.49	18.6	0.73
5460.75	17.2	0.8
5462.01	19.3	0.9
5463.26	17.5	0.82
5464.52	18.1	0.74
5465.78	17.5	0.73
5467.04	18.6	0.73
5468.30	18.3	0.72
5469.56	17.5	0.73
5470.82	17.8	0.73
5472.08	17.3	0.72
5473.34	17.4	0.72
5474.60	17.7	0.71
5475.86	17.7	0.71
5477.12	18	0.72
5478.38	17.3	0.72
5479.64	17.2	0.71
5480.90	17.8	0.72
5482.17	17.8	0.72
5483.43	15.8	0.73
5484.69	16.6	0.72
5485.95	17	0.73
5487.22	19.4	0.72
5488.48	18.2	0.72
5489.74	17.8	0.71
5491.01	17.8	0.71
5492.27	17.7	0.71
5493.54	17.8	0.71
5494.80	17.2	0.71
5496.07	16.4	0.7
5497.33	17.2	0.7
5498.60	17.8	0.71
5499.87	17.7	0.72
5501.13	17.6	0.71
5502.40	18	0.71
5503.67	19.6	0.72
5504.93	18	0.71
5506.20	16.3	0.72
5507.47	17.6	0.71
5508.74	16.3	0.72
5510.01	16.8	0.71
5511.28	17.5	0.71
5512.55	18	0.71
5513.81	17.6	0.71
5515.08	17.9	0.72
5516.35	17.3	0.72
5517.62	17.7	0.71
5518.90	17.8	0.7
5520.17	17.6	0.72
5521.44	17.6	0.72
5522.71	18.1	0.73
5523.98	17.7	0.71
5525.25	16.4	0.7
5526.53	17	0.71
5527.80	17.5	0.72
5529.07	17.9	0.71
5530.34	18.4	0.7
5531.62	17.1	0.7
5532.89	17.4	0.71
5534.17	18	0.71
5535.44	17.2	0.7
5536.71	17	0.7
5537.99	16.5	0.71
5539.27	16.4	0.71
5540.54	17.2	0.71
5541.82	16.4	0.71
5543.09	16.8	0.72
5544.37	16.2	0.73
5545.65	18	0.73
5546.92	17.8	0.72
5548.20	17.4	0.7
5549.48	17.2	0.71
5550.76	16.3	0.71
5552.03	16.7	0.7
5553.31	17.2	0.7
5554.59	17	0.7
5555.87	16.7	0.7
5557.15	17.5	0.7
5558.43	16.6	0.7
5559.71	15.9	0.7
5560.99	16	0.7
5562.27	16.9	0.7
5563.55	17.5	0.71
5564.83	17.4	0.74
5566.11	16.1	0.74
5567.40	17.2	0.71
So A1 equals 2.7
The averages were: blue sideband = 17.8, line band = 16.6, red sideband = 18.2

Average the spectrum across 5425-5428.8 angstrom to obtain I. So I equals 18.1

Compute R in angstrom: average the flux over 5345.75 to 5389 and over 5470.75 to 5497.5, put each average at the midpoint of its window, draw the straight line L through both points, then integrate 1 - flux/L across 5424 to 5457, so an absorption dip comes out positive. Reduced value -1.7 angstrom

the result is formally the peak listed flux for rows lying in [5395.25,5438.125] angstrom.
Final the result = 19.2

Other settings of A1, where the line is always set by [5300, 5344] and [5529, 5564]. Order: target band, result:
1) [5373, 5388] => 1.6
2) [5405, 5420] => -0.6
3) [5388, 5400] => 0.4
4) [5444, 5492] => -1.5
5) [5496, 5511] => -0.3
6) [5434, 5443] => -0.7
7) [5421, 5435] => -0.6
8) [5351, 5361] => -0.2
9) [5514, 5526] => -0.3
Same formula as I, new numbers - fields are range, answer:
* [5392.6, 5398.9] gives 18.1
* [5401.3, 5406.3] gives 18.2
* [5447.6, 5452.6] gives 17.8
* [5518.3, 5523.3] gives 17.8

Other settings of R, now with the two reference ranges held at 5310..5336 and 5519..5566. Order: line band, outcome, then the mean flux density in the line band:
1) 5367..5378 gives 1.48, 15.2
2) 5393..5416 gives -0.84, 18.1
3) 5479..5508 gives -0.54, 17.6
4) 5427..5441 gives -0.65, 18.2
